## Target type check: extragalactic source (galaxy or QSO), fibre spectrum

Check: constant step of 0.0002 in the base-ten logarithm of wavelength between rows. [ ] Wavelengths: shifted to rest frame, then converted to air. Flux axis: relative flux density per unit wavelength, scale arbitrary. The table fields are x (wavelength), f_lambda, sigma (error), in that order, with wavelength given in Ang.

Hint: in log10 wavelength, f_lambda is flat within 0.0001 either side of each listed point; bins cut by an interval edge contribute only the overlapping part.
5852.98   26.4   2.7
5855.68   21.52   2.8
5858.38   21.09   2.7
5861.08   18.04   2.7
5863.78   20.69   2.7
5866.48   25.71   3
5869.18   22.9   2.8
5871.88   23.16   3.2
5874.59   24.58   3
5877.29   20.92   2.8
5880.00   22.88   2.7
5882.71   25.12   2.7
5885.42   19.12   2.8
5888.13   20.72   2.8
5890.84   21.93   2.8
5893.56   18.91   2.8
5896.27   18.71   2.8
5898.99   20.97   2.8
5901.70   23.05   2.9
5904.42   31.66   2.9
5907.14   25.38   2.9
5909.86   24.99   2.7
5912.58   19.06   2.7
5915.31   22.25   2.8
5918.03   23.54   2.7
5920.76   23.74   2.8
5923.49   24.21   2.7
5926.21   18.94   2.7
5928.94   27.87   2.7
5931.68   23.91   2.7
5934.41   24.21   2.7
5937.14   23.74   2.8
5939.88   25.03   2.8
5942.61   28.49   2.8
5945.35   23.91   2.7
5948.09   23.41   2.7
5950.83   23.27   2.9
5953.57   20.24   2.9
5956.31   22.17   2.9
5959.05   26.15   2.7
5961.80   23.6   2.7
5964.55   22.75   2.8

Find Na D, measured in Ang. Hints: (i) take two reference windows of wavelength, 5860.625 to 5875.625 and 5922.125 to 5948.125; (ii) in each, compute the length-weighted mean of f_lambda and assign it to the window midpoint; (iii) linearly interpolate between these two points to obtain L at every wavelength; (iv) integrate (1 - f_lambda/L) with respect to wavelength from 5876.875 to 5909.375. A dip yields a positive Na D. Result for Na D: 1.1 Ang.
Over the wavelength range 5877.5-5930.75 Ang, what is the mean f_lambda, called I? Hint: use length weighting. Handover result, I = 22.8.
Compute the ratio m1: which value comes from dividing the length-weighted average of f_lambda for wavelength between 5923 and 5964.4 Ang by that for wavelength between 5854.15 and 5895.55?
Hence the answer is 1.10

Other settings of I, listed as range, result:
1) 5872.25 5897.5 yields 21.5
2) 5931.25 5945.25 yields 25.1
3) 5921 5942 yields 24.1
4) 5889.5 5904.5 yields 21.8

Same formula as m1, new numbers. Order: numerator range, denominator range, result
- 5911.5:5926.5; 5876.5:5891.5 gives 1.02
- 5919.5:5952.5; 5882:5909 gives 1.07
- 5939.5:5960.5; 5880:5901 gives 1.15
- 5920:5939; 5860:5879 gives 1.07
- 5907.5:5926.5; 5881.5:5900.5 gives 1.09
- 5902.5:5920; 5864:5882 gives 1.05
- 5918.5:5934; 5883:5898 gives 1.17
